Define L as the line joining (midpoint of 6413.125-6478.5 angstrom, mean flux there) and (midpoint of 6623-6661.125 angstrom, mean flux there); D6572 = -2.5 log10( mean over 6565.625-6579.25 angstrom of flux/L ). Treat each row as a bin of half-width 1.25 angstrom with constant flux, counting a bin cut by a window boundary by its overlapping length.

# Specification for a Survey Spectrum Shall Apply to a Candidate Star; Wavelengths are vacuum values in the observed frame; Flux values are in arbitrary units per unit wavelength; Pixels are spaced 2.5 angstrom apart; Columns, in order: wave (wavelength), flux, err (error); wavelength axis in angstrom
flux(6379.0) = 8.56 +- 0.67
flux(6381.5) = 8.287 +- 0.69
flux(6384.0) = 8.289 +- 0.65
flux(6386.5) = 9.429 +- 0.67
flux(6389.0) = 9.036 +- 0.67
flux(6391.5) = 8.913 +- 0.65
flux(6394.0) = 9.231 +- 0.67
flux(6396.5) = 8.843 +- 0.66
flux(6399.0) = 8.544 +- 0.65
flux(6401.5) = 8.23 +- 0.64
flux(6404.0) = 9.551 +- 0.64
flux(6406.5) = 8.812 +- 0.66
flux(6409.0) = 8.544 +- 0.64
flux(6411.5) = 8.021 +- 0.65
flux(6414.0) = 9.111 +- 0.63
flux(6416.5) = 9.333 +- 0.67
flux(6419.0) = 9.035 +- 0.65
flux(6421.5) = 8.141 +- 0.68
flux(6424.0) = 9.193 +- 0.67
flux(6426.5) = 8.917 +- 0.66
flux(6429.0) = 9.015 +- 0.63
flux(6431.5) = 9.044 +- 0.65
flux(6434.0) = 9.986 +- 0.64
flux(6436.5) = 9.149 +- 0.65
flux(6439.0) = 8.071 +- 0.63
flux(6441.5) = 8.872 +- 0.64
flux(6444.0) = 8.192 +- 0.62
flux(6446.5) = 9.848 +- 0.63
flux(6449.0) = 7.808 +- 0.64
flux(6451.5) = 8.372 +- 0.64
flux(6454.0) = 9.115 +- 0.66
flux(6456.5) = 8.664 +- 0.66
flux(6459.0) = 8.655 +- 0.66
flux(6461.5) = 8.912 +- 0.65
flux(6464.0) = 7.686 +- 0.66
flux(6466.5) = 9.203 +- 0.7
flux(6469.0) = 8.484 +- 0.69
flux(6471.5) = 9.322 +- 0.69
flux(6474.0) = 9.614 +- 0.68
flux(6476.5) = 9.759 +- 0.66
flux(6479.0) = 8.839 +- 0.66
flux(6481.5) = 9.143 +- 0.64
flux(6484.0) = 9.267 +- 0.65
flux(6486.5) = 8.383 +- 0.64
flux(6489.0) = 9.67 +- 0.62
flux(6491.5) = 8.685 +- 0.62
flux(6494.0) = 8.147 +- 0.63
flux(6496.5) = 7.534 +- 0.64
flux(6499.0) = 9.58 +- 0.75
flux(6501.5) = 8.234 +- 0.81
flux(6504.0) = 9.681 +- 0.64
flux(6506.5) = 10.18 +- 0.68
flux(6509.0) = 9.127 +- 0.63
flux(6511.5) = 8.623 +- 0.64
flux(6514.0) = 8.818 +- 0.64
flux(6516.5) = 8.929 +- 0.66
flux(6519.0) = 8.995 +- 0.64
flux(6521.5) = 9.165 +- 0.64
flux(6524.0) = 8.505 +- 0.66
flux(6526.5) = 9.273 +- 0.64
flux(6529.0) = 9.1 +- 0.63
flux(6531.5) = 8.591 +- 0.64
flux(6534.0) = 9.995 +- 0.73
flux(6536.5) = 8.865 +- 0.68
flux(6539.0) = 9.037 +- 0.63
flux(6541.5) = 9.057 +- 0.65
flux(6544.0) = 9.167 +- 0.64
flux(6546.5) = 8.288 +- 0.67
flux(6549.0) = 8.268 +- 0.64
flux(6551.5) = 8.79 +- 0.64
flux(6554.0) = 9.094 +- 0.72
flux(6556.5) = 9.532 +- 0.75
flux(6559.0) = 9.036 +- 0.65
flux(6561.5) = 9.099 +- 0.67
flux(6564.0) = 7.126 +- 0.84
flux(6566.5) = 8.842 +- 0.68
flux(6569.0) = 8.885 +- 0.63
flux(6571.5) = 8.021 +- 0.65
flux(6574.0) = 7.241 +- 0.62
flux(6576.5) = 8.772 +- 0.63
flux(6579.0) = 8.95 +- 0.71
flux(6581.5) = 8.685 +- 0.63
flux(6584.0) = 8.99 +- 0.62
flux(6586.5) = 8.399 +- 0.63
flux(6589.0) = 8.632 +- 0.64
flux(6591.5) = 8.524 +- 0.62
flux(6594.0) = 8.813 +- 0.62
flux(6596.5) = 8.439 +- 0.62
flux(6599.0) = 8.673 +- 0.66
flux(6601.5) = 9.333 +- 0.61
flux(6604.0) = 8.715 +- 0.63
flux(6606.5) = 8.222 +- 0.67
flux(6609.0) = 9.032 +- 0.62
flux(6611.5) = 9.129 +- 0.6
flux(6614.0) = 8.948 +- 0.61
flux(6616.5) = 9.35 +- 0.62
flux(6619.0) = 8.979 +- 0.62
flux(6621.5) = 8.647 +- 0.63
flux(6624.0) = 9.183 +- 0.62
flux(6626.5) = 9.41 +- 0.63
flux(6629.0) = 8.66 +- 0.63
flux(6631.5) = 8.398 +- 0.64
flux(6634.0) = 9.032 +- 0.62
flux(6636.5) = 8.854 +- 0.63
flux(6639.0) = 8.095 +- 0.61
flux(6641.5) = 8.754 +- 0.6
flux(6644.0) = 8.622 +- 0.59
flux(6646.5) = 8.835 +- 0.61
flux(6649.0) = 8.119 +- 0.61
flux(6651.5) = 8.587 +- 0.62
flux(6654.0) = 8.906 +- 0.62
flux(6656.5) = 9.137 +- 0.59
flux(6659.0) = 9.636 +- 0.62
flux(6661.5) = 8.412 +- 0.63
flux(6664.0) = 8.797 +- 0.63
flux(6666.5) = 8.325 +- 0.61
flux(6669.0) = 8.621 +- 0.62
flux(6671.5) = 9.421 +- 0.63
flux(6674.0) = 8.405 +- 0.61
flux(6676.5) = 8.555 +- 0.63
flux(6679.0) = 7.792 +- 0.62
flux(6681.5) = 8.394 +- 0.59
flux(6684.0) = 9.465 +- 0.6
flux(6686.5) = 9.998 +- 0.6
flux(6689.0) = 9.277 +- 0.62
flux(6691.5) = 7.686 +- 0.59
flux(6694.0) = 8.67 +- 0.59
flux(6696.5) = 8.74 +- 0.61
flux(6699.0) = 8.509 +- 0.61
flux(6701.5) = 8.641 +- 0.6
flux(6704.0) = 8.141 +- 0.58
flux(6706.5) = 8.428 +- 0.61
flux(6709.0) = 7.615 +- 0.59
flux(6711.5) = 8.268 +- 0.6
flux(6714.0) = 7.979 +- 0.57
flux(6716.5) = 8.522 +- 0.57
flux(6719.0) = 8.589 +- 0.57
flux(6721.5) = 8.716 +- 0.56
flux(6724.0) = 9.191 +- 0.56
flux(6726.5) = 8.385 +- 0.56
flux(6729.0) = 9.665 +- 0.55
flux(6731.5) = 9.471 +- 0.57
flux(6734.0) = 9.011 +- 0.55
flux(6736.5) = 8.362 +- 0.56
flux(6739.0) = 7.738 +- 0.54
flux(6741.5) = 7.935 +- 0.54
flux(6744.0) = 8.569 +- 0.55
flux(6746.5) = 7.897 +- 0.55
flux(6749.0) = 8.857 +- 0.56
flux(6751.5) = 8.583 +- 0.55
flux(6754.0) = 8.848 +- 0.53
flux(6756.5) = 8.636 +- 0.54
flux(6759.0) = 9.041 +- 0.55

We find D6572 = 0.05 mag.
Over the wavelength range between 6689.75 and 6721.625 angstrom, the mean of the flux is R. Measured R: 8.35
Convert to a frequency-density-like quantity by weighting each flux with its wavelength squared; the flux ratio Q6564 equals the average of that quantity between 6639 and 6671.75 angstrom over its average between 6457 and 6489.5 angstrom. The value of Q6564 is 1.0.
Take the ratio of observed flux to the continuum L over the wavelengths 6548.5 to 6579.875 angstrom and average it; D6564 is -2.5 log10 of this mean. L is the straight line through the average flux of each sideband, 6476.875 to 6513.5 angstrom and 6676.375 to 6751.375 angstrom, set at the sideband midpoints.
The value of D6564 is 0.030 mag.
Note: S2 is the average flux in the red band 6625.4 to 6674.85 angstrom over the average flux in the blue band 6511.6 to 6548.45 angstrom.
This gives 0.98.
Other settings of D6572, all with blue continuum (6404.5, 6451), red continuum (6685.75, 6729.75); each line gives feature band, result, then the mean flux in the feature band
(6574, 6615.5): 0.00 mag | 8.72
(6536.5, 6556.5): -0.02 mag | 8.86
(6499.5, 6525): -0.03 mag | 9.05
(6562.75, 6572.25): 0.06 mag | 8.23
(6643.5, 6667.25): -0.01 mag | 8.75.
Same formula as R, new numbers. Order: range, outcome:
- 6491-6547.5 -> 8.94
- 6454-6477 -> 8.91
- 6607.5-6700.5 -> 8.79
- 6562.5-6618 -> 8.63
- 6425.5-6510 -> 8.92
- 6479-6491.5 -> 9.04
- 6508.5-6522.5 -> 8.93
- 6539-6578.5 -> 8.63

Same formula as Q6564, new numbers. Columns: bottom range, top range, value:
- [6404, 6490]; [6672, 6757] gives 1.05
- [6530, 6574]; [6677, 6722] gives 1.02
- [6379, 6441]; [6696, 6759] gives 1.06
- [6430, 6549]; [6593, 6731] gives 1.03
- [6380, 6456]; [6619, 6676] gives 1.07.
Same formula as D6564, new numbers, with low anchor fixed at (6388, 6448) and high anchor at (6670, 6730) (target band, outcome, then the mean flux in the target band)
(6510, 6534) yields -0.02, 8.95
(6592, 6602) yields 0.00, 8.75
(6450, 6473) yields 0.02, 8.71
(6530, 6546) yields -0.04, 9.08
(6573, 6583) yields 0.04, 8.46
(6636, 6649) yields 0.01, 8.57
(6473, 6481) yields -0.06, 9.37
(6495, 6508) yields -0.03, 9.03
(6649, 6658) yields -0.02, 8.79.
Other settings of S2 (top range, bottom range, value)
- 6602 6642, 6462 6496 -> 0.99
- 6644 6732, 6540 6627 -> 0.99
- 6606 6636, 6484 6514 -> 1.00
